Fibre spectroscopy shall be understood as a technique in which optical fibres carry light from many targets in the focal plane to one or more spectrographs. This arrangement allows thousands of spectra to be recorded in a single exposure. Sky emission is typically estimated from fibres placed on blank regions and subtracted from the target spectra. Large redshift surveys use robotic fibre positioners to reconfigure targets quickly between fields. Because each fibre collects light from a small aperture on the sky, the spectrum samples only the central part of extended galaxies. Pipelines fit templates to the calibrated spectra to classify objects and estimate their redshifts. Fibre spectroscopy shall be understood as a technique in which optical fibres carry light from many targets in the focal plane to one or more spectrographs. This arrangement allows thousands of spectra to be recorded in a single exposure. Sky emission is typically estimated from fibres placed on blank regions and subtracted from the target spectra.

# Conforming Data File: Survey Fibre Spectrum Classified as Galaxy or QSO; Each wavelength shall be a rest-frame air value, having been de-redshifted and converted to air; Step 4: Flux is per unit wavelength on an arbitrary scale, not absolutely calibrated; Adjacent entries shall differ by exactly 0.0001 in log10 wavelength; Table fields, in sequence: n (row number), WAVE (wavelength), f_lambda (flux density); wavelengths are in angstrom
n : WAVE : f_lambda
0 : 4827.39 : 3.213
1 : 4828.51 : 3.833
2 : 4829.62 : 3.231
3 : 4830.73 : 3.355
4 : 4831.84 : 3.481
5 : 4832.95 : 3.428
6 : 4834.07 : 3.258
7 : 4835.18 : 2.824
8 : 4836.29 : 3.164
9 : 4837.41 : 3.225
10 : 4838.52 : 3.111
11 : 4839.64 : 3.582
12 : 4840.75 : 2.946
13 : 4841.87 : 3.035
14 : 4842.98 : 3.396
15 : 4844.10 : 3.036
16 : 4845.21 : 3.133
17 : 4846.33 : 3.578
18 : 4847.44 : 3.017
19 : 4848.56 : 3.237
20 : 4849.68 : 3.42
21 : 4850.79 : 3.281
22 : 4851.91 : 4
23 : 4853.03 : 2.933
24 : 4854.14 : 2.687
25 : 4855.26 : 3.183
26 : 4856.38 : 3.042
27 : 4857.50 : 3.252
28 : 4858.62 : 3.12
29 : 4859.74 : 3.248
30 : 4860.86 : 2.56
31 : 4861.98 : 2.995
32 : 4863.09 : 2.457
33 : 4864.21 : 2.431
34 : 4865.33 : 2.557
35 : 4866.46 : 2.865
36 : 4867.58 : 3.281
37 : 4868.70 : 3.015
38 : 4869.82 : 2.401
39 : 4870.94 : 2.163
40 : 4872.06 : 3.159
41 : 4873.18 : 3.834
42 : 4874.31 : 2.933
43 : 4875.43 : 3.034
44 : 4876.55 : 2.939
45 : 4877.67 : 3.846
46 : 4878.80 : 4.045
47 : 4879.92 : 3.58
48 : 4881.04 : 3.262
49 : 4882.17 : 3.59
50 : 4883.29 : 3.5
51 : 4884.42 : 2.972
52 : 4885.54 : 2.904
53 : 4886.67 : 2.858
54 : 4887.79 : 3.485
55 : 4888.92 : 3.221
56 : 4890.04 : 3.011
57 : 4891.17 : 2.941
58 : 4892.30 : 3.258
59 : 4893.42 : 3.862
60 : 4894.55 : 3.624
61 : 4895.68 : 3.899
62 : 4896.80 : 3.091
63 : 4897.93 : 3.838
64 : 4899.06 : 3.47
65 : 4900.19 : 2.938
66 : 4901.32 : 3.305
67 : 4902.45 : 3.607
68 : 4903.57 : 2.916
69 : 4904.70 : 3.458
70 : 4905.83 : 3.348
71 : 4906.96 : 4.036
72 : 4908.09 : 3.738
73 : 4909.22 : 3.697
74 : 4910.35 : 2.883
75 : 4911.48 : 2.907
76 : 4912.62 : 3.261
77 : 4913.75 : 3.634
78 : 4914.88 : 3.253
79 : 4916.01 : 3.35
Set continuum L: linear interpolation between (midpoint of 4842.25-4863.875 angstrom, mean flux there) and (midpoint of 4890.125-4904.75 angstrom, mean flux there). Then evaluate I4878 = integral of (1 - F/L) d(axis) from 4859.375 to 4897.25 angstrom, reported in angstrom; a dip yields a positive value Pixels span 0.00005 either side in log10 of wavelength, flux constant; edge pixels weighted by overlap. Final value 1.6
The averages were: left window 3.13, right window 3.39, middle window 3.14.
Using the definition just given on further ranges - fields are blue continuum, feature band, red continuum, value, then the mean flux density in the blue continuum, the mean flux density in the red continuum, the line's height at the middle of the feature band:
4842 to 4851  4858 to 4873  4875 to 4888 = 2.2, 3.25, 3.33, 3.3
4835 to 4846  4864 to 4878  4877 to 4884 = 2.2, 3.16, 3.61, 3.5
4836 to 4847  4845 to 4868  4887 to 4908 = 1.5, 3.22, 3.41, 3.27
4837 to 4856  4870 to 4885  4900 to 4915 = 0.1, 3.22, 3.37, 3.3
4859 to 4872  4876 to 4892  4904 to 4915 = -1.4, 2.75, 3.42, 3.03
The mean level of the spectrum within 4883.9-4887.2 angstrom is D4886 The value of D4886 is 2.91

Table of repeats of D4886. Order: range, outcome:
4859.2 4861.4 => 2.9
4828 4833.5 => 3.47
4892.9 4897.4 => 3.62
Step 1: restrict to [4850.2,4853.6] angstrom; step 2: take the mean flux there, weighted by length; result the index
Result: 3.41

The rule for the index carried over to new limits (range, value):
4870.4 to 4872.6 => 2.66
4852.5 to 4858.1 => 3.02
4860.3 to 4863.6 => 2.68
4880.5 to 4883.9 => 3.44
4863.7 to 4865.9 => 2.48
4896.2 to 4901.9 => 3.33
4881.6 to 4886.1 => 3.24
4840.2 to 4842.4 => 2.98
